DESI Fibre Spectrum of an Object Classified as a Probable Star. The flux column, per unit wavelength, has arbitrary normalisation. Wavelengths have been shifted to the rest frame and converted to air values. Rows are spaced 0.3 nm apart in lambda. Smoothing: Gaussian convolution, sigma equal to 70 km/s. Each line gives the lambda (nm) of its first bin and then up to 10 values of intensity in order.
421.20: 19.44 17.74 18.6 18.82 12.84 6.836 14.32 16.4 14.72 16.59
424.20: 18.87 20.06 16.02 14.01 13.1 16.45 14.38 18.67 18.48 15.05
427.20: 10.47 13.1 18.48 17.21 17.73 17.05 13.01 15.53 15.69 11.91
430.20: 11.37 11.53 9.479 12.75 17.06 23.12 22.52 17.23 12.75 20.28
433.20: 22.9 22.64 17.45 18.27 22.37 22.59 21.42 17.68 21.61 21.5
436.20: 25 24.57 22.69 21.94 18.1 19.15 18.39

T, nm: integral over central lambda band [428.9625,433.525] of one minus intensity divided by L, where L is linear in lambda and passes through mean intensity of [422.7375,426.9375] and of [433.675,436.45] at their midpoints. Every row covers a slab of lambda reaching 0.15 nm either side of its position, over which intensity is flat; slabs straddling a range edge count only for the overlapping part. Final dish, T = 0.74 nm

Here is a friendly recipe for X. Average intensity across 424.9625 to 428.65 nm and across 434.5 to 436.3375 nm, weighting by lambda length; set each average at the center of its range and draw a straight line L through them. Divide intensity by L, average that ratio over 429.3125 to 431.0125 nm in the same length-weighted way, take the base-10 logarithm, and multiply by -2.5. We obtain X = 0.41 mag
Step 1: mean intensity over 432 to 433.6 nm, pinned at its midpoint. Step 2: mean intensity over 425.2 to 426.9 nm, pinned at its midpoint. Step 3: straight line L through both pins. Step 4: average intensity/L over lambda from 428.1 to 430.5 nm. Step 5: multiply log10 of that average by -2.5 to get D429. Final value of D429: 0.20 mag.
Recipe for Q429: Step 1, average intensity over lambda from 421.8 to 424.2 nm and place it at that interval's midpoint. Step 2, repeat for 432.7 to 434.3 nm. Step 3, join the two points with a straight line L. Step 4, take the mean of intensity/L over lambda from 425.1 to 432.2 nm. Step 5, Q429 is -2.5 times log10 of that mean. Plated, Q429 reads 0.15 mag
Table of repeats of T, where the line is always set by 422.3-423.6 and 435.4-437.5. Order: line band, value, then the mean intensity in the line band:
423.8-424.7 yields -0.31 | 18.5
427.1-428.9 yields 0.07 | 15.7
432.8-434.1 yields -0.03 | 20.5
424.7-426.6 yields -0.12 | 15.7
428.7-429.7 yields 0.12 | 15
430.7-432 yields 0.15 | 16.6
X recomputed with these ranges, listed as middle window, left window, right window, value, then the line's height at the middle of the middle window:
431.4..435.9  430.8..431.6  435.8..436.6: -0.08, 19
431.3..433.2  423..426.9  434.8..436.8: 0.05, 20.2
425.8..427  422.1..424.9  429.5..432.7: -0.10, 15.2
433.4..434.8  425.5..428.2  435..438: -0.04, 19.9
